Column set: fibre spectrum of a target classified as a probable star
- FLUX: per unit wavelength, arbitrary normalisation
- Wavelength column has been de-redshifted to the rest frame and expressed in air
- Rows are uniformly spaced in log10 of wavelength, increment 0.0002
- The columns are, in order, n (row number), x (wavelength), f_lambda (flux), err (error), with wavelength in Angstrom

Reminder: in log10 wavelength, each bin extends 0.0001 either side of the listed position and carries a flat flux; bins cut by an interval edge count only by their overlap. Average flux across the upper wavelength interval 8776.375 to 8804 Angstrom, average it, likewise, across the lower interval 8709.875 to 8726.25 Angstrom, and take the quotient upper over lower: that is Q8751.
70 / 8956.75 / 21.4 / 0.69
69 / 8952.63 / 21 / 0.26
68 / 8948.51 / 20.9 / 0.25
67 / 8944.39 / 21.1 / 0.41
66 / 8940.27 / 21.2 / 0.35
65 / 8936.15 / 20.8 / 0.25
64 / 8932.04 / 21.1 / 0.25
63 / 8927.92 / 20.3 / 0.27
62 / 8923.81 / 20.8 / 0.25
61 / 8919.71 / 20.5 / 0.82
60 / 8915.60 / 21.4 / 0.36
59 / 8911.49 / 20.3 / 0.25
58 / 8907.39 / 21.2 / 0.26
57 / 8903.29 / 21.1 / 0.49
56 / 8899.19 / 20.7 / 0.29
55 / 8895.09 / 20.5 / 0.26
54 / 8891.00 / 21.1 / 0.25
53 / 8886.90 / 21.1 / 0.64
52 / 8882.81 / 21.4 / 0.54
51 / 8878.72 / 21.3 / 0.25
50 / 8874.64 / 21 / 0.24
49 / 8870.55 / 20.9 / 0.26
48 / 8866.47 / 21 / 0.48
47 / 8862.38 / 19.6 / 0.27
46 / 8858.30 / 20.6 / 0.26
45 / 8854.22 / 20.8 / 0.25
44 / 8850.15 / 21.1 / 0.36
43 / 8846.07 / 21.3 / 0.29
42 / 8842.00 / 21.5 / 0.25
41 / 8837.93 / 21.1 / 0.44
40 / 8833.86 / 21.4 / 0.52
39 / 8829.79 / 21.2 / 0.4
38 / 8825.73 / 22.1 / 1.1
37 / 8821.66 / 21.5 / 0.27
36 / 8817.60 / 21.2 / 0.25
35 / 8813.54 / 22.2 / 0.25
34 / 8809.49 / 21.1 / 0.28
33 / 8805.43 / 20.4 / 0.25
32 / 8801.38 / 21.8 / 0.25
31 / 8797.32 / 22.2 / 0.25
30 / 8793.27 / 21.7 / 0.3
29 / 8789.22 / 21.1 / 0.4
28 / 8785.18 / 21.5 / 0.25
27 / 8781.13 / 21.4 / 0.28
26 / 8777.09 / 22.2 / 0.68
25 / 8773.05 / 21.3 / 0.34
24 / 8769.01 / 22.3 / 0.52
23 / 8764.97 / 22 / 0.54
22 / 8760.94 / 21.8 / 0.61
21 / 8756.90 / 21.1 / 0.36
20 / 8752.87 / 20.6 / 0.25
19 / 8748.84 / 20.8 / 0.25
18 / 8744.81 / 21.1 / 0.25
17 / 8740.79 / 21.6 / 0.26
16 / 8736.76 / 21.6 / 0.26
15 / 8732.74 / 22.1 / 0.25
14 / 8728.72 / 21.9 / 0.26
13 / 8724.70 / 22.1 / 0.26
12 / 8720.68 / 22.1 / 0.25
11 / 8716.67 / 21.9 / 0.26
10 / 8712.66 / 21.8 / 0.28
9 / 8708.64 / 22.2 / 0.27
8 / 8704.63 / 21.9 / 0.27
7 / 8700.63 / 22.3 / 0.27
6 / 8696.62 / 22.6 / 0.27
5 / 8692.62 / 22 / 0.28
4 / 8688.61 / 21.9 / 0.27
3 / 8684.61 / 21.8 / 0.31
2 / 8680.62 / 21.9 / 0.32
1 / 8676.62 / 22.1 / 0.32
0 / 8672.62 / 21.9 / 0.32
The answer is 1.0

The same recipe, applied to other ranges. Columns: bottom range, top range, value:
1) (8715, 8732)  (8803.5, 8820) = 0.97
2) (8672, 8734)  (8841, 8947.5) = 0.95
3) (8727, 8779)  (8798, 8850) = 0.99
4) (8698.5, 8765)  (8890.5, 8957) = 0.96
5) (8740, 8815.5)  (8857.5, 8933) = 0.97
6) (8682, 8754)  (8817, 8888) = 0.97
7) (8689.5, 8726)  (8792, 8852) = 0.97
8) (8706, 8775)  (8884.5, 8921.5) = 0.96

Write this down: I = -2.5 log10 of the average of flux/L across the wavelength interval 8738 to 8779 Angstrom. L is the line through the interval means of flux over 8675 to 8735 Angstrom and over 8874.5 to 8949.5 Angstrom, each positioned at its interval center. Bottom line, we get 0.01 mag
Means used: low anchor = 22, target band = 21.5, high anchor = 20.9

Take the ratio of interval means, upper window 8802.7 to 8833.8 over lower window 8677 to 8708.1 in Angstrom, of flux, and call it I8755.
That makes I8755 1.0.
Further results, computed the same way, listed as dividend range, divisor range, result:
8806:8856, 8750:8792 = 0.99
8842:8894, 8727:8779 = 0.97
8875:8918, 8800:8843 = 0.98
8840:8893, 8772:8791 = 0.97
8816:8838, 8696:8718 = 0.97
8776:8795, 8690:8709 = 0.97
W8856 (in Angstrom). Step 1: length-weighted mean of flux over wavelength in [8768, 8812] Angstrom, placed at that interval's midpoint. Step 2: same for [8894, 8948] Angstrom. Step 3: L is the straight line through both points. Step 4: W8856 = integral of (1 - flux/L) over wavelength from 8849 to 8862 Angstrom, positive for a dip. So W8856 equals 0.33 Angstrom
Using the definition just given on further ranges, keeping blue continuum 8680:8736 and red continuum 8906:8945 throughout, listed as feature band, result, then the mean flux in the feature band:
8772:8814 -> 0.1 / 21.5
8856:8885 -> 0.4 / 20.8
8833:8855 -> 0.1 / 21.2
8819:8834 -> -0.1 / 21.6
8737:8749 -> 0.3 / 21.3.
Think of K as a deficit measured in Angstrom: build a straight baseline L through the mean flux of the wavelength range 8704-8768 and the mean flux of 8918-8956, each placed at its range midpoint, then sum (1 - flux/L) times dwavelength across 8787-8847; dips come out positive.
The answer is -0.30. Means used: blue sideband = 21.7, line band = 21.5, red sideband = 20.9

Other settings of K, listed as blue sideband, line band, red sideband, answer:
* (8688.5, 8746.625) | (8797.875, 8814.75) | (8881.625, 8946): 0.1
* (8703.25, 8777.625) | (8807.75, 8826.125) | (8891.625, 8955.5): -0.2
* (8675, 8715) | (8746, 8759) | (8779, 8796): 0.5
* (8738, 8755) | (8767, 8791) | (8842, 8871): -0.8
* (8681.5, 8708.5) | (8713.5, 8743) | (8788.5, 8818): 0.0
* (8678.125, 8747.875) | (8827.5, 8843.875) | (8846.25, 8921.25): -0.1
